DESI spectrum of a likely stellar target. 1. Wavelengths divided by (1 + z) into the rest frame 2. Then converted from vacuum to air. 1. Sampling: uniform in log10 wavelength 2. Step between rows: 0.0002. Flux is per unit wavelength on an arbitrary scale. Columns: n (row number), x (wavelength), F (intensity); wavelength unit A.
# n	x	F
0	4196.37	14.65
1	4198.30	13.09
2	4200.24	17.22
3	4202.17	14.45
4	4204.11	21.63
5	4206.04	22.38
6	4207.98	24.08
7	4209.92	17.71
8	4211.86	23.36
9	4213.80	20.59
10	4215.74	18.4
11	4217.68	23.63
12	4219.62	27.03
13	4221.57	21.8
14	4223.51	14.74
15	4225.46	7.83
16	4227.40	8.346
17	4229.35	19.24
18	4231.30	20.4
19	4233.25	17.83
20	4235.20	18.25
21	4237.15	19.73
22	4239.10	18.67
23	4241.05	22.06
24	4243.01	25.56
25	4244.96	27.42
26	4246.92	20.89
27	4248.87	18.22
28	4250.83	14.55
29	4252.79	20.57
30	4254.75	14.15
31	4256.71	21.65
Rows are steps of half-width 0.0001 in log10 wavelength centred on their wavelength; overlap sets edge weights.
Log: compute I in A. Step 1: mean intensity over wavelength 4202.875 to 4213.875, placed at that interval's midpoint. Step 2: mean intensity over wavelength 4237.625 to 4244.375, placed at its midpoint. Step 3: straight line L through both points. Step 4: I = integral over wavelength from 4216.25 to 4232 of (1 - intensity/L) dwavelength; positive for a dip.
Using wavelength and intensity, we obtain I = 2.9 A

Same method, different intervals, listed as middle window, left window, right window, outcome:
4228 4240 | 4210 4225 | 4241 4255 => 1.14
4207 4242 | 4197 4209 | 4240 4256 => 0.72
